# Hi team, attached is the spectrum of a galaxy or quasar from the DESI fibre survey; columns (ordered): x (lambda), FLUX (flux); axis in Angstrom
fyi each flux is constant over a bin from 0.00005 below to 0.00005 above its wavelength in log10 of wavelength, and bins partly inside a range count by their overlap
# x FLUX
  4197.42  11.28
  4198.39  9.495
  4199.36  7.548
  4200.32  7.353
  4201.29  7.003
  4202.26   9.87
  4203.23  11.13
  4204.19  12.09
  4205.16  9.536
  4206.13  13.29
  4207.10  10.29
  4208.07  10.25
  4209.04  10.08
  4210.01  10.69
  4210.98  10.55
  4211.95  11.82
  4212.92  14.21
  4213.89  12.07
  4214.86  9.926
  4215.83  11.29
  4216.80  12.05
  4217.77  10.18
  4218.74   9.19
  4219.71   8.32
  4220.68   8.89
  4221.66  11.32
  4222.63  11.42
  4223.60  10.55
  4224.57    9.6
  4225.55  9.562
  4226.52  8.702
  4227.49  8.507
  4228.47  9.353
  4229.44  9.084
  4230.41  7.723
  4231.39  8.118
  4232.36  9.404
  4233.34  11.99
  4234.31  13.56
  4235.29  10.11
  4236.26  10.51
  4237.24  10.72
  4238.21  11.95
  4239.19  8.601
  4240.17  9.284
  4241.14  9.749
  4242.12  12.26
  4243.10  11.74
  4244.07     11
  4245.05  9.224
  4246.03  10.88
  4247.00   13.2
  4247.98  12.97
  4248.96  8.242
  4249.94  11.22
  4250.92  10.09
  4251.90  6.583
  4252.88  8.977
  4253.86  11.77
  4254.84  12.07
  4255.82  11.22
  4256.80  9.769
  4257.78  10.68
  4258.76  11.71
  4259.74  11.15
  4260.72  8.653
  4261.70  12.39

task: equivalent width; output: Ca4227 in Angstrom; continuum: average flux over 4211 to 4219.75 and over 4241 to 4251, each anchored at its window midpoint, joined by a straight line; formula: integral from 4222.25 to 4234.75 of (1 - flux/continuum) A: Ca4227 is 1.5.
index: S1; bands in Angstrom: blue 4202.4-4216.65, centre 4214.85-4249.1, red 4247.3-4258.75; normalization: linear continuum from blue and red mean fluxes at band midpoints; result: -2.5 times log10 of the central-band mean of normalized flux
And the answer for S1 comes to 0.053 mag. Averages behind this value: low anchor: 11.2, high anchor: 10.4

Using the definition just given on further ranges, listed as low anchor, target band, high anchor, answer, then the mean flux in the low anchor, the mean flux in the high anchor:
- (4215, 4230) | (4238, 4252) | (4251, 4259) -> -0.04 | 9.86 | 10.3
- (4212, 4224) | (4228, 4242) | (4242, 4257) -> 0.07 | 10.8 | 10.7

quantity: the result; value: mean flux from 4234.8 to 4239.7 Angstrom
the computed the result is 10.4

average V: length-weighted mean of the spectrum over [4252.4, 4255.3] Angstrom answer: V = 10.9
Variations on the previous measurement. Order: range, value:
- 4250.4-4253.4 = 8.6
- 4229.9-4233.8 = 9.28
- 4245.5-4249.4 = 11.3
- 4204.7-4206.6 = 11.4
